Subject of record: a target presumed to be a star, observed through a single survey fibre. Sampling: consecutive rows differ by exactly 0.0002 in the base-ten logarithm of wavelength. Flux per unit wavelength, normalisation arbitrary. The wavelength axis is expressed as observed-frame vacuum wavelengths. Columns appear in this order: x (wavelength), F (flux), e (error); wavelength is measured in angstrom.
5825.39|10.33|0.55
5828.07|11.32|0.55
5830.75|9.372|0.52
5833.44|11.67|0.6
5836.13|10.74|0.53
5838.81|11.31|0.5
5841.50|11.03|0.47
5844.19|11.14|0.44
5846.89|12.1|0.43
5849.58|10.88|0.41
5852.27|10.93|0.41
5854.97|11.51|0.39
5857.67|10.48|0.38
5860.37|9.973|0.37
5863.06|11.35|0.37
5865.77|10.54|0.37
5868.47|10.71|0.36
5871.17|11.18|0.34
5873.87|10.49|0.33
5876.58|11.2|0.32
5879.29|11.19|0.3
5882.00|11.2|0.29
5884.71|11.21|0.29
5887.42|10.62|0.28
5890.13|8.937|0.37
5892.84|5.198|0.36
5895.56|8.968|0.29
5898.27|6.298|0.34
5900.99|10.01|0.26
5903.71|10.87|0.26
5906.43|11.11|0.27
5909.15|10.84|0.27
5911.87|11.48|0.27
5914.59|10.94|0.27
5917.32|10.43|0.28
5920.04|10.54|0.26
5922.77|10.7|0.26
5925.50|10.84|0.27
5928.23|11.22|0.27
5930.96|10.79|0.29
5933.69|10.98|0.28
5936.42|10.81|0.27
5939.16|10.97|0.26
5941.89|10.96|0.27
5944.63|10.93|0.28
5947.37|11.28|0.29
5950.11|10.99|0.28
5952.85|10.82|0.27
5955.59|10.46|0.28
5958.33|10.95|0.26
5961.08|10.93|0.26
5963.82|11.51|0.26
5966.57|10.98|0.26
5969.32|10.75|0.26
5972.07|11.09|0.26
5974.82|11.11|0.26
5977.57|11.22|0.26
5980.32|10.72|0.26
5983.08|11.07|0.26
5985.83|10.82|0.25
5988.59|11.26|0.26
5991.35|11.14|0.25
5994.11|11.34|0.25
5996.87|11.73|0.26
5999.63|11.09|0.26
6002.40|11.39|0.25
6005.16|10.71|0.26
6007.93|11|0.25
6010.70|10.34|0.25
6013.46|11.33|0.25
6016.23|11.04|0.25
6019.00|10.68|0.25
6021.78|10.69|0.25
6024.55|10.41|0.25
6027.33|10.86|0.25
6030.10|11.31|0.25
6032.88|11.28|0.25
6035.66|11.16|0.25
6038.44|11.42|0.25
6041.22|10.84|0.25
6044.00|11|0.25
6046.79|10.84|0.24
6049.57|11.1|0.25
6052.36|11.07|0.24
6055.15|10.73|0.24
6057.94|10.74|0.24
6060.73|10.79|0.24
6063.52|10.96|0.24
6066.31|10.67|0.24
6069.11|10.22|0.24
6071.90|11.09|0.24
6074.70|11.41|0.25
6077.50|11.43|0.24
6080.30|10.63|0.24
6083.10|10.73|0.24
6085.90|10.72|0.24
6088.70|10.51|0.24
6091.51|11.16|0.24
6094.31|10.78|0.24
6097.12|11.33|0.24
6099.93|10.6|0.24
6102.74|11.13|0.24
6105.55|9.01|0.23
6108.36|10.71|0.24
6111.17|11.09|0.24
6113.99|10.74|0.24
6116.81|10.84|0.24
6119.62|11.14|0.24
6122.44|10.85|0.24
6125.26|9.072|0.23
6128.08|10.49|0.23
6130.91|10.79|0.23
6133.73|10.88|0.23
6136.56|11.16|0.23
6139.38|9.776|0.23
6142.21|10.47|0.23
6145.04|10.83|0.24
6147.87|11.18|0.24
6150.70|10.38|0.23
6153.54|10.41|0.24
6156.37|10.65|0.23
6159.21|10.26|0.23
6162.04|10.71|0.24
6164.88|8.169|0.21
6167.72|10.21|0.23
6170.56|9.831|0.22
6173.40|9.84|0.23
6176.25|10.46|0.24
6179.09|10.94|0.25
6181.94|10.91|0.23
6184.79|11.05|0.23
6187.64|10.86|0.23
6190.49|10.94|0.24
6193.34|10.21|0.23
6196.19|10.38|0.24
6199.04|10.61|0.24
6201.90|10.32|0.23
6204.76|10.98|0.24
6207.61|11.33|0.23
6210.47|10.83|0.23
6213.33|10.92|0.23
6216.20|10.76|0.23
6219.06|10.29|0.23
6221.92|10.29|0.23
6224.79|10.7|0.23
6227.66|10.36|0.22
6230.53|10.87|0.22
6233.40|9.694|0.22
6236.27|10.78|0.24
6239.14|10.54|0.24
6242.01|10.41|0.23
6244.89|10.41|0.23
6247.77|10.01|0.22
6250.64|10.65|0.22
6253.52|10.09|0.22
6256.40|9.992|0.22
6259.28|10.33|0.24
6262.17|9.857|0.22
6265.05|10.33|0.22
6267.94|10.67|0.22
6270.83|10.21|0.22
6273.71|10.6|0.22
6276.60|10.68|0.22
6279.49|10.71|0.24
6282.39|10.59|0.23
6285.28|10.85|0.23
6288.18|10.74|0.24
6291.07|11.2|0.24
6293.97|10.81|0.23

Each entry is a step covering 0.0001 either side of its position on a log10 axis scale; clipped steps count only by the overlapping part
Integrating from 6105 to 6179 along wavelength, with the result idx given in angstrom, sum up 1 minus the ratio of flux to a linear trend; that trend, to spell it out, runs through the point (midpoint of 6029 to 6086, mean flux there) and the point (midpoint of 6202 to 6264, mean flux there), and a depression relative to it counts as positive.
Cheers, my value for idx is 2.2 angstrom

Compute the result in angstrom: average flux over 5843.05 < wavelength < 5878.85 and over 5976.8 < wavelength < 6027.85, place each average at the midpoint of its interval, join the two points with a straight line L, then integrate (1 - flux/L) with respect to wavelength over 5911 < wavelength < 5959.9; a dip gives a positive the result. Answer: 0.4 angstrom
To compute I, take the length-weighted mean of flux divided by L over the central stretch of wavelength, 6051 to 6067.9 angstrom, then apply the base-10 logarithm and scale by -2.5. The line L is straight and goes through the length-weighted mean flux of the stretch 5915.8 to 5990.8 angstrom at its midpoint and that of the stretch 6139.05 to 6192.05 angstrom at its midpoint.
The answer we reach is -0.01 mag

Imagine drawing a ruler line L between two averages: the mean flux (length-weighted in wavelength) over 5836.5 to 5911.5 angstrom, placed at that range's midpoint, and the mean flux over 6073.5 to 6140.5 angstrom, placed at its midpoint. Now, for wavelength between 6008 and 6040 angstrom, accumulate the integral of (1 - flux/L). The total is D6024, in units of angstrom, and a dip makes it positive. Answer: -1.0 angstrom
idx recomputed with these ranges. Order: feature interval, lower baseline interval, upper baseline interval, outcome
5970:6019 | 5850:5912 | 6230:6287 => -3.6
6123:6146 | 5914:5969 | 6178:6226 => 0.7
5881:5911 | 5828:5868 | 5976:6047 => 3.8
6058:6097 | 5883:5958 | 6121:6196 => -1.7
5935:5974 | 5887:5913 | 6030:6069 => -4.0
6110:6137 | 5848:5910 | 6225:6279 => -0.9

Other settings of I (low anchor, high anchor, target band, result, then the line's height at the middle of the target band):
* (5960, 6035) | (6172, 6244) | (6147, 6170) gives 0.05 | 10.7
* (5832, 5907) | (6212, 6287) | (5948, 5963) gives -0.04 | 10.4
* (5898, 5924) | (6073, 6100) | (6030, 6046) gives -0.03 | 10.8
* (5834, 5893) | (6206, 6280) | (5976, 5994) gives -0.04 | 10.7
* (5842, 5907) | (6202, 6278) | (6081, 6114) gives -0.03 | 10.4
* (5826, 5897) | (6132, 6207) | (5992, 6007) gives -0.07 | 10.5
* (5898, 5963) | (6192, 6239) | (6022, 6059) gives -0.03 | 10.7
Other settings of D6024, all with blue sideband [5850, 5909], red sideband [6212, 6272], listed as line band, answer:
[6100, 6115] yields -0.3 angstrom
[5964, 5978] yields -1.1 angstrom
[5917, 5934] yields -0.9 angstrom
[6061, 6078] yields -1.0 angstrom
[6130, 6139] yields -0.4 angstrom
